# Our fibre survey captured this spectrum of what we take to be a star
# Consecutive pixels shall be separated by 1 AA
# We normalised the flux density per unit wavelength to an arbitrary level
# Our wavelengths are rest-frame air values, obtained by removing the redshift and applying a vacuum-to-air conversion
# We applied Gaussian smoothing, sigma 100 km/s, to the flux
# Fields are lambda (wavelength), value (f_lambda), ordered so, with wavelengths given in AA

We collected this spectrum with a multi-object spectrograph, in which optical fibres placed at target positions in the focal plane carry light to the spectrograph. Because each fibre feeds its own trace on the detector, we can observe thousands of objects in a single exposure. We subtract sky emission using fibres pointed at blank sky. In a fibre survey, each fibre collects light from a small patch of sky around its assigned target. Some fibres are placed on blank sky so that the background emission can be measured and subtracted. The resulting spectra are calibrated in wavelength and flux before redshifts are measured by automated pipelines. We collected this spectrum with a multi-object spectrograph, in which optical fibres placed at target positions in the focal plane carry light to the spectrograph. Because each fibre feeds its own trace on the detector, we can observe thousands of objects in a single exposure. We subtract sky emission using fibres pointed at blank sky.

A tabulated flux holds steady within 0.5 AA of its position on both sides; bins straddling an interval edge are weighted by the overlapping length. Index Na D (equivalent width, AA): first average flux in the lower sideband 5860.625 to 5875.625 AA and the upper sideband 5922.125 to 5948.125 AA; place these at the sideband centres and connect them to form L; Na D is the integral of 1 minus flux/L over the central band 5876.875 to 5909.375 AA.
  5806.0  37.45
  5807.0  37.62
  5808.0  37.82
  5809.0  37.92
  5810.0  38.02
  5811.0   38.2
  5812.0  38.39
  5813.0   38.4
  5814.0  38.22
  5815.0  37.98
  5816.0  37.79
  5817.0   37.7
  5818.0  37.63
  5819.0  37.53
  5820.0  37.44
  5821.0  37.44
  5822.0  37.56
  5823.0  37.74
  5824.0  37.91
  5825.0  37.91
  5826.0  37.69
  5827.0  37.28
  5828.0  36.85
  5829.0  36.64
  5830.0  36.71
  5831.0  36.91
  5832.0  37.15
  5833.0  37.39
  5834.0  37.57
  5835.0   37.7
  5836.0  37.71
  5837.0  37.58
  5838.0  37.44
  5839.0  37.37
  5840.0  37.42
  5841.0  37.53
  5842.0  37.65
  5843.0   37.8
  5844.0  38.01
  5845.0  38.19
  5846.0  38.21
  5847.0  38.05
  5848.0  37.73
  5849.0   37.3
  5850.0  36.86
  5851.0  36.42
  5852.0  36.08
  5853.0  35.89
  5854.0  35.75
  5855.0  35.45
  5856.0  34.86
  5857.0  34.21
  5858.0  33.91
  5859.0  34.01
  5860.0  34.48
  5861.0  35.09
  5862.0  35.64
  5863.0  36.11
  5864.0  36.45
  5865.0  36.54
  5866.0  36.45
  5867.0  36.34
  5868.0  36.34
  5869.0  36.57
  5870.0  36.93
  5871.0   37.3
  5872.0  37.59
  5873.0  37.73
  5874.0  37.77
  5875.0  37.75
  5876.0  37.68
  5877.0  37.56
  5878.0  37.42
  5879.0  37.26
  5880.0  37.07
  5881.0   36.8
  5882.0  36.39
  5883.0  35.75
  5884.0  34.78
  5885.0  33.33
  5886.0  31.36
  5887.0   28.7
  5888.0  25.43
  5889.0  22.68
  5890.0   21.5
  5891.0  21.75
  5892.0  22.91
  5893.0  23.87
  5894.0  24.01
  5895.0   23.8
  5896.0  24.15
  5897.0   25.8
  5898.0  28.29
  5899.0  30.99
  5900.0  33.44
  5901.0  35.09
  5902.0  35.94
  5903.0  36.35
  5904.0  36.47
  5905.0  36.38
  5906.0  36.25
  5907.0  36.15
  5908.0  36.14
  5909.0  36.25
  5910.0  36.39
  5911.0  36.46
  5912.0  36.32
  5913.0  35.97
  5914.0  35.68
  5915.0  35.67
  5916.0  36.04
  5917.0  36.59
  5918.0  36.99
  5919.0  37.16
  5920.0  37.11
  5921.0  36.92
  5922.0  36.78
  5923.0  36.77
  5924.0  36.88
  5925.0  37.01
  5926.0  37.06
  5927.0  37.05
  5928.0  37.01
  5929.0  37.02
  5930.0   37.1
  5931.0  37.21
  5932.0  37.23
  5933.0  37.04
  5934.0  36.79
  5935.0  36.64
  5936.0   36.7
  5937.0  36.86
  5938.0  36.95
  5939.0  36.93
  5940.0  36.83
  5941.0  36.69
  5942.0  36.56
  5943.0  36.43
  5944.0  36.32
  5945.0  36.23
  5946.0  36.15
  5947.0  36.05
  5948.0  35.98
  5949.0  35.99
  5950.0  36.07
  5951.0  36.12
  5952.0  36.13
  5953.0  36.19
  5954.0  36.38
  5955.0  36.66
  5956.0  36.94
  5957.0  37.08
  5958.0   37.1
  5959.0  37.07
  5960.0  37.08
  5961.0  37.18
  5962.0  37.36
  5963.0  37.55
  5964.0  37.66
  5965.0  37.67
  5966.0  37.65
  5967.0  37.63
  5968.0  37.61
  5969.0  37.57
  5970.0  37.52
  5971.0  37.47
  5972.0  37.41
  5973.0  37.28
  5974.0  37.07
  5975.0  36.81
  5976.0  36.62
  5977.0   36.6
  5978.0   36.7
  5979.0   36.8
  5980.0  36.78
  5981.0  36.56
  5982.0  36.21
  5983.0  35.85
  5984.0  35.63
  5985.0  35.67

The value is 4.70 AA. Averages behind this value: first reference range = 36.7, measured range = 31.4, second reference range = 36.8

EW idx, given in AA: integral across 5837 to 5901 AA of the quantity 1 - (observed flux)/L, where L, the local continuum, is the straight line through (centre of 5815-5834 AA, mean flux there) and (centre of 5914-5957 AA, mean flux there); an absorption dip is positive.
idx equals 5.3 AA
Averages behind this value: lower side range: 37.4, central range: 34.1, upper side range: 36.6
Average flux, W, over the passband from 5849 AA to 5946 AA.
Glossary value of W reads 34.8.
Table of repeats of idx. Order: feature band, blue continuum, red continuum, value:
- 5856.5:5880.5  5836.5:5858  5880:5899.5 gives -2.93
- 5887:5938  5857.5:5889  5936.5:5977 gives 3.50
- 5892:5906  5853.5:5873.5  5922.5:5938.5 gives 2.37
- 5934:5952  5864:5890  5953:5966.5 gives 0.13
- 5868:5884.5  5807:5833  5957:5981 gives 0.21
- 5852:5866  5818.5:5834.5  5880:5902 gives -0.94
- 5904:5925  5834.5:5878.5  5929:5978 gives 0.21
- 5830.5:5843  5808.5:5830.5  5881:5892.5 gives -0.72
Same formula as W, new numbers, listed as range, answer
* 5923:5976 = 36.9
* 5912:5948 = 36.7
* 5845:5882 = 36.5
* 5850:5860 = 35.2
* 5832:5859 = 36.9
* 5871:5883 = 37.3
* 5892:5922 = 33.6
